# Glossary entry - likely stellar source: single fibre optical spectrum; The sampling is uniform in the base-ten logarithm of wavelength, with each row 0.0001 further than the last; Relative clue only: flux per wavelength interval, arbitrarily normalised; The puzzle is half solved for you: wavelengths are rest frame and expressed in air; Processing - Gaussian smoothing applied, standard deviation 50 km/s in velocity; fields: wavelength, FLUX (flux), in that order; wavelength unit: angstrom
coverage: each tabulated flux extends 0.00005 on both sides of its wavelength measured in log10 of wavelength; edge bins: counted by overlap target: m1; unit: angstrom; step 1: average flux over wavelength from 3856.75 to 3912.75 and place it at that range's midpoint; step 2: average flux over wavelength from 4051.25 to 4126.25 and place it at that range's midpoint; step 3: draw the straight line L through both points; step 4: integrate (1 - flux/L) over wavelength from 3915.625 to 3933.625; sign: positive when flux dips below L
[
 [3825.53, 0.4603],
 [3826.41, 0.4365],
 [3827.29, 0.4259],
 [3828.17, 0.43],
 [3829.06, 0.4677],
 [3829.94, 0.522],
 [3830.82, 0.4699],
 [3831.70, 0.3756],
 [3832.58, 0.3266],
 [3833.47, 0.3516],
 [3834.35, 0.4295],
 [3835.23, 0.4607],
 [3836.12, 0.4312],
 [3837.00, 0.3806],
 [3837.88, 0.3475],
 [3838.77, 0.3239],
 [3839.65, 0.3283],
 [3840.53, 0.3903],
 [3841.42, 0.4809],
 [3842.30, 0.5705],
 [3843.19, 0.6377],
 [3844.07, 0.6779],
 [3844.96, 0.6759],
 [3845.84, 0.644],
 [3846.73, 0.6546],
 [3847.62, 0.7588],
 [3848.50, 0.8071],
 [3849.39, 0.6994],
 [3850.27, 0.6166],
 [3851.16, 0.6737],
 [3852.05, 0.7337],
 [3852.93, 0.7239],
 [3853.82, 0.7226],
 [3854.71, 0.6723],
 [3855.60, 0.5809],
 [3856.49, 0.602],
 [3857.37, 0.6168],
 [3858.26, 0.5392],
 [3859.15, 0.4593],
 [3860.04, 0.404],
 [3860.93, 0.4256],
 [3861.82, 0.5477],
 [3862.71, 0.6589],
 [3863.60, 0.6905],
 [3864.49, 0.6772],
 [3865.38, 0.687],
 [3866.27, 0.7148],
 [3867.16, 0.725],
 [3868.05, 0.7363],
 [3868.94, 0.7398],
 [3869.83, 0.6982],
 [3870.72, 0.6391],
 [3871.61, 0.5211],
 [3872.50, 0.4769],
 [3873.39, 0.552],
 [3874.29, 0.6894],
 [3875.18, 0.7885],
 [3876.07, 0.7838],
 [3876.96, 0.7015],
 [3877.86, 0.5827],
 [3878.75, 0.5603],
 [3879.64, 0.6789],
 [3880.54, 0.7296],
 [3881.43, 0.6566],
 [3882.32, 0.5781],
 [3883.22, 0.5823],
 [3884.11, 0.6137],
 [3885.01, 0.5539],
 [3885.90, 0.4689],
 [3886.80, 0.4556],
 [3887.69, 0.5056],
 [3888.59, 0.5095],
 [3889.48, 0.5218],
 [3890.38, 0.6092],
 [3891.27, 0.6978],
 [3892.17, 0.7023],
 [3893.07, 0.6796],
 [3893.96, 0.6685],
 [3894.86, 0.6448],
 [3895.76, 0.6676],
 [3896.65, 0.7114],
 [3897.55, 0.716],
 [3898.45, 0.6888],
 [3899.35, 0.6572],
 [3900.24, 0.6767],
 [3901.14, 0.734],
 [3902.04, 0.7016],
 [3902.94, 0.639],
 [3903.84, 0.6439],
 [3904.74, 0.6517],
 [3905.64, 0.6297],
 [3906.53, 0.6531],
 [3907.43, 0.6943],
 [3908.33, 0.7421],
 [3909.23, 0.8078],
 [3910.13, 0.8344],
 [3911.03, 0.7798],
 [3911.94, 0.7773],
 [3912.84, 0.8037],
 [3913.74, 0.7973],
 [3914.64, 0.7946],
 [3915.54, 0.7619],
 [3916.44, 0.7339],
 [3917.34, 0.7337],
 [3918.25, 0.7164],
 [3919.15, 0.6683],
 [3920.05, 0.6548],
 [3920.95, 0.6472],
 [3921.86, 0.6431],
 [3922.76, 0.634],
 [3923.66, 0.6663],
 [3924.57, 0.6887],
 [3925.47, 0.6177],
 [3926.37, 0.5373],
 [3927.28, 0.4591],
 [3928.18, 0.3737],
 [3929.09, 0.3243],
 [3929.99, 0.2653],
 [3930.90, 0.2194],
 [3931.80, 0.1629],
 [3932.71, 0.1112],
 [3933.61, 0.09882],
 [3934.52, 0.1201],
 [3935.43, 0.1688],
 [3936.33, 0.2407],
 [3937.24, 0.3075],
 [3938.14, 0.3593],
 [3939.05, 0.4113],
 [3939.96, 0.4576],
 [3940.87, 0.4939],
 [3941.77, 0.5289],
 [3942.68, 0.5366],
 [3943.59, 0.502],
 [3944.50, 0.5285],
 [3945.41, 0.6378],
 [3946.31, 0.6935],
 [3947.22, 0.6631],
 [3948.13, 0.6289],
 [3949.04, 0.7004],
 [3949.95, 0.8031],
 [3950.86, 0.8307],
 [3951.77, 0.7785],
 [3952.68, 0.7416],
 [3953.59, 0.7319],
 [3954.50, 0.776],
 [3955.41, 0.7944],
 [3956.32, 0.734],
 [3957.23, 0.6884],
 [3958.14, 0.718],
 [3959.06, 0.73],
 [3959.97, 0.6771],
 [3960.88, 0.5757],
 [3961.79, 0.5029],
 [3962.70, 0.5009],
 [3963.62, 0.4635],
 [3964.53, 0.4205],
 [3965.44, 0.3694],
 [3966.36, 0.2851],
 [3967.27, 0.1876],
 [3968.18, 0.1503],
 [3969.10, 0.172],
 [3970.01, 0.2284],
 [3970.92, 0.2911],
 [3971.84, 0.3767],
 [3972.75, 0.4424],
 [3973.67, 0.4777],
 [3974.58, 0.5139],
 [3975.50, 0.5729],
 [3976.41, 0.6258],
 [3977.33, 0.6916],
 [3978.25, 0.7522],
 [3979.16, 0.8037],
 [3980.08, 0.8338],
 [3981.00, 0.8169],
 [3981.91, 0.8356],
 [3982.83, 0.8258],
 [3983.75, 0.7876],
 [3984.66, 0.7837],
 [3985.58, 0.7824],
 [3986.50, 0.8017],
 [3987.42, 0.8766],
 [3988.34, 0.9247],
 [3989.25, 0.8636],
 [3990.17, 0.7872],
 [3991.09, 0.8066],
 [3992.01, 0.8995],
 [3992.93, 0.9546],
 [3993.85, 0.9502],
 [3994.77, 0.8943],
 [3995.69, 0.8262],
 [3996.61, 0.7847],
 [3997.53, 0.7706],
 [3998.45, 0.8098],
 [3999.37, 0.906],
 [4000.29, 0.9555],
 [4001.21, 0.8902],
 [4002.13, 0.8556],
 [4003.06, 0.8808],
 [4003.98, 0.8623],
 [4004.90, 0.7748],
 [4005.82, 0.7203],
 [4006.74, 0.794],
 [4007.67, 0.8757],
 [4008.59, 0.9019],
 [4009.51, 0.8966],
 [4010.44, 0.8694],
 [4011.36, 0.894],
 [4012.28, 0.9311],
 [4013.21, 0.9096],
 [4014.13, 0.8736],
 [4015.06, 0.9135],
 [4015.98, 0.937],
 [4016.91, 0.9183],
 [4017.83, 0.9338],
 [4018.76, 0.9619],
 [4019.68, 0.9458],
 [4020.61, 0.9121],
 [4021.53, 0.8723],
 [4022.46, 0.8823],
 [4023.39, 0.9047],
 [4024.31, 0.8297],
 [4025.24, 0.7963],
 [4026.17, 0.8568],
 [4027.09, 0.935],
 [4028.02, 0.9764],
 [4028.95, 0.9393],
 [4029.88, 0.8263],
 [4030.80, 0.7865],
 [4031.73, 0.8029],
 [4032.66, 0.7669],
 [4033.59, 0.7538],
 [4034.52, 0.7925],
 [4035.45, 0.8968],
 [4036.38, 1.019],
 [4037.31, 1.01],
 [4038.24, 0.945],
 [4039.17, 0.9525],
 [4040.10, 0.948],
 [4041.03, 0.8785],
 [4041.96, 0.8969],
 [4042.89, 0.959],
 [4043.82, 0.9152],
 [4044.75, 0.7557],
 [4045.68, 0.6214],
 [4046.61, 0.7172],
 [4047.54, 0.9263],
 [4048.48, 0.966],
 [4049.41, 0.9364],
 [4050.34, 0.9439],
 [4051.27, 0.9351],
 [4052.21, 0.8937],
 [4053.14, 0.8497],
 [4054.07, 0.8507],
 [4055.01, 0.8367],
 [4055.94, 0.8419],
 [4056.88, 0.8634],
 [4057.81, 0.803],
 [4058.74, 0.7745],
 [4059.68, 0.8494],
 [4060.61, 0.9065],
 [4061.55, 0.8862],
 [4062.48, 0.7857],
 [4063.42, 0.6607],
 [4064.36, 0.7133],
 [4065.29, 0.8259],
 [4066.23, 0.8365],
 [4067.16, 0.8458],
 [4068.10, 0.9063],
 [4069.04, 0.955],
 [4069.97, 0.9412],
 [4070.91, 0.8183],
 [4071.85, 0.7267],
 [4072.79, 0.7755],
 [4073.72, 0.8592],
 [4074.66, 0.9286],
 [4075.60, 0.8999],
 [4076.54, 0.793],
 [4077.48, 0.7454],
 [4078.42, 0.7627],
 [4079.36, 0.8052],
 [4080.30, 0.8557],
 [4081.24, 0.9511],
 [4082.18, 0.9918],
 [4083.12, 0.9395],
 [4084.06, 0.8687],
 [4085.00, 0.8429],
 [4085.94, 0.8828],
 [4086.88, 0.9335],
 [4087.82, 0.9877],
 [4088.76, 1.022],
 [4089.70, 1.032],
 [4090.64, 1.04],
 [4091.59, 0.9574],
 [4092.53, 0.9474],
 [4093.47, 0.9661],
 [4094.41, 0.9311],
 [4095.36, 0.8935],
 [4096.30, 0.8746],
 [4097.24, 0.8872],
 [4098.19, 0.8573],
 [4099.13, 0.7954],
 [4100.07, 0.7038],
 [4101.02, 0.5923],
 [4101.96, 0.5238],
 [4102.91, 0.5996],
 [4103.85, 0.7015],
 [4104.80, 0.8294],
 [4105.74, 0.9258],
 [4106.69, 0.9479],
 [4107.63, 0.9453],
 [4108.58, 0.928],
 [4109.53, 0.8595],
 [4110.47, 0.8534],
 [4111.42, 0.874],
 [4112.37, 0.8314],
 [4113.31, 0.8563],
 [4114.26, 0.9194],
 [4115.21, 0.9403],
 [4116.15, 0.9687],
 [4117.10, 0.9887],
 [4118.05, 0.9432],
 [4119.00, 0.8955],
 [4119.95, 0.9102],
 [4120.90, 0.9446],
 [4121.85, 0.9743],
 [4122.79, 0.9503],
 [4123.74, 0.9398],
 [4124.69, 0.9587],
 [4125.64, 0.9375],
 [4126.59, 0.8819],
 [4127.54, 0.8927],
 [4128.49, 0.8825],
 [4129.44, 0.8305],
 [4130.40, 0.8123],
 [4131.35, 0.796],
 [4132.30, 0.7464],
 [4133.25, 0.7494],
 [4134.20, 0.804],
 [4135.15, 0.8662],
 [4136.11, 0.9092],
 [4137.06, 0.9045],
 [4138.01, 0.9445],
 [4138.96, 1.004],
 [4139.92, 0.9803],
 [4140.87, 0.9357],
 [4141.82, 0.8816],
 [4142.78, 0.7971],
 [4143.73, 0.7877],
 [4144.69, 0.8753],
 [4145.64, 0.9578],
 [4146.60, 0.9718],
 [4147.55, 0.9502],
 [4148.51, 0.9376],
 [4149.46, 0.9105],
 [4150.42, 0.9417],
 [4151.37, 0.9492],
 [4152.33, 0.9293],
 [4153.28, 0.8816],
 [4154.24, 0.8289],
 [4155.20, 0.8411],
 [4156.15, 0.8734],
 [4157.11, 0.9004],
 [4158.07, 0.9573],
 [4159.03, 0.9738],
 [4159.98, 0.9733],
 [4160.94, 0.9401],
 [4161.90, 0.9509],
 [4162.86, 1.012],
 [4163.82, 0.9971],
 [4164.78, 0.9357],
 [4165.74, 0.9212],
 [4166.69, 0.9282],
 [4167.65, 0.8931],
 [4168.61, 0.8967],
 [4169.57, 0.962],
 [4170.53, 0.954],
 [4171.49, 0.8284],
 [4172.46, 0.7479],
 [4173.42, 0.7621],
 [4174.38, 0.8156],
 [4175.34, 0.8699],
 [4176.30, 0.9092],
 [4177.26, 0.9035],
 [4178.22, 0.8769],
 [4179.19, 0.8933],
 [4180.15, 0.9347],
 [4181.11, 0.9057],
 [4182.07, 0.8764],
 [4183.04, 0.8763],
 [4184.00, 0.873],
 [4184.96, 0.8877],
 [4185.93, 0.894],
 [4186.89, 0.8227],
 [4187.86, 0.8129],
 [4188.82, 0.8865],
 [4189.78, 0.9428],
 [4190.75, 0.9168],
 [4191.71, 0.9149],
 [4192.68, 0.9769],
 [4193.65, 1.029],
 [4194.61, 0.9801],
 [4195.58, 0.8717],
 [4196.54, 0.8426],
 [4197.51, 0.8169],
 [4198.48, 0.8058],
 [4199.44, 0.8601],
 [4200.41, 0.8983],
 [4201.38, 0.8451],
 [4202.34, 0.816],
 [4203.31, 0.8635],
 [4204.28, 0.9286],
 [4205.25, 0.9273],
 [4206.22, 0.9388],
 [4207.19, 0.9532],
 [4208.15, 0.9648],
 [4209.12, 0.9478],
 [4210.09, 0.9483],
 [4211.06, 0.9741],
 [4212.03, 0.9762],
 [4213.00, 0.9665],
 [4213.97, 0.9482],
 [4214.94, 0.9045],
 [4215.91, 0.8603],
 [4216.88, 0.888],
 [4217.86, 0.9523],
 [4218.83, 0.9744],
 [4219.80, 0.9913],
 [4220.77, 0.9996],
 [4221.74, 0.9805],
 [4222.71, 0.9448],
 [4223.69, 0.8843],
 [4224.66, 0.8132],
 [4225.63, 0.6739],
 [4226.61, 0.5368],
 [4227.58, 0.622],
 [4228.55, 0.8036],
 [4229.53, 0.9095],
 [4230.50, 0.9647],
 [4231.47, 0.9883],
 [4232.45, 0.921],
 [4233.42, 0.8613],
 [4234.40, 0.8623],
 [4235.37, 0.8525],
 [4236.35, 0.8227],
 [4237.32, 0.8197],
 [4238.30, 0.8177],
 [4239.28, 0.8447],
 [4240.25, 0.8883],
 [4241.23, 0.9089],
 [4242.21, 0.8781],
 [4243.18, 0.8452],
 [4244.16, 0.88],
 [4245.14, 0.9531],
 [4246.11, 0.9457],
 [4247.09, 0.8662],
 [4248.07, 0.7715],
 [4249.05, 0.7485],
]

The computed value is 4.6 angstrom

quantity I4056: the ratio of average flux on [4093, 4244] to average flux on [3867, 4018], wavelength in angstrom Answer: 1.4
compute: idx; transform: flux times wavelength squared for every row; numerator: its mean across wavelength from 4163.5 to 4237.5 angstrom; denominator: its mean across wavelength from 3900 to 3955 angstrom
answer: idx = 1.74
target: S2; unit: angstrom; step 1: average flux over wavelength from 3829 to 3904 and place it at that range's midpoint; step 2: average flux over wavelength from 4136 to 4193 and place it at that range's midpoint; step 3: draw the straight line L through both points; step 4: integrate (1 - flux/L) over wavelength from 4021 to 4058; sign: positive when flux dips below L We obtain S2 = -4.58 angstrom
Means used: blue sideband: 0.599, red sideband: 0.905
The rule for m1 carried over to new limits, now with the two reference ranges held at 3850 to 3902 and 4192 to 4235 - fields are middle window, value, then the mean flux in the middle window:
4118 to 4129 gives -1.3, 0.925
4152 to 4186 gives -1.5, 0.9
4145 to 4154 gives -0.9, 0.933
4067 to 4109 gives -3.5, 0.865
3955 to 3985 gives 6.1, 0.563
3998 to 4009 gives -1.8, 0.852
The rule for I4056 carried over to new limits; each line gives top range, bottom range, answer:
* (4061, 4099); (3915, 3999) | 1.47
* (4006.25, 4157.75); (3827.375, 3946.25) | 1.52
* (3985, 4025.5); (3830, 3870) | 1.52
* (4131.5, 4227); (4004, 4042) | 1.02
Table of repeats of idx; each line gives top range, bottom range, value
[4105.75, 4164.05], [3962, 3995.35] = 1.55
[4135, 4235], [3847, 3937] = 1.71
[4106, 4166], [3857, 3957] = 1.68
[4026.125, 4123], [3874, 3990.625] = 1.55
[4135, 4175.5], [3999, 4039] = 1.10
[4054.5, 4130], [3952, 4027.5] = 1.23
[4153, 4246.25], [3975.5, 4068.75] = 1.14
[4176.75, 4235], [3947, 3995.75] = 1.52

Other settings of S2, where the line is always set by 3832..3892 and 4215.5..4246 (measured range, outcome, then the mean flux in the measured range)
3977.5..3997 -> -4.3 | 0.836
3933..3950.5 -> 5.0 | 0.466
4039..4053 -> -2.9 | 0.881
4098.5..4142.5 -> -4.5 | 0.866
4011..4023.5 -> -3.6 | 0.914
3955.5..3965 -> 0.8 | 0.608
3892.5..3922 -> -4.0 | 0.708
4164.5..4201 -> -2.3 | 0.887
